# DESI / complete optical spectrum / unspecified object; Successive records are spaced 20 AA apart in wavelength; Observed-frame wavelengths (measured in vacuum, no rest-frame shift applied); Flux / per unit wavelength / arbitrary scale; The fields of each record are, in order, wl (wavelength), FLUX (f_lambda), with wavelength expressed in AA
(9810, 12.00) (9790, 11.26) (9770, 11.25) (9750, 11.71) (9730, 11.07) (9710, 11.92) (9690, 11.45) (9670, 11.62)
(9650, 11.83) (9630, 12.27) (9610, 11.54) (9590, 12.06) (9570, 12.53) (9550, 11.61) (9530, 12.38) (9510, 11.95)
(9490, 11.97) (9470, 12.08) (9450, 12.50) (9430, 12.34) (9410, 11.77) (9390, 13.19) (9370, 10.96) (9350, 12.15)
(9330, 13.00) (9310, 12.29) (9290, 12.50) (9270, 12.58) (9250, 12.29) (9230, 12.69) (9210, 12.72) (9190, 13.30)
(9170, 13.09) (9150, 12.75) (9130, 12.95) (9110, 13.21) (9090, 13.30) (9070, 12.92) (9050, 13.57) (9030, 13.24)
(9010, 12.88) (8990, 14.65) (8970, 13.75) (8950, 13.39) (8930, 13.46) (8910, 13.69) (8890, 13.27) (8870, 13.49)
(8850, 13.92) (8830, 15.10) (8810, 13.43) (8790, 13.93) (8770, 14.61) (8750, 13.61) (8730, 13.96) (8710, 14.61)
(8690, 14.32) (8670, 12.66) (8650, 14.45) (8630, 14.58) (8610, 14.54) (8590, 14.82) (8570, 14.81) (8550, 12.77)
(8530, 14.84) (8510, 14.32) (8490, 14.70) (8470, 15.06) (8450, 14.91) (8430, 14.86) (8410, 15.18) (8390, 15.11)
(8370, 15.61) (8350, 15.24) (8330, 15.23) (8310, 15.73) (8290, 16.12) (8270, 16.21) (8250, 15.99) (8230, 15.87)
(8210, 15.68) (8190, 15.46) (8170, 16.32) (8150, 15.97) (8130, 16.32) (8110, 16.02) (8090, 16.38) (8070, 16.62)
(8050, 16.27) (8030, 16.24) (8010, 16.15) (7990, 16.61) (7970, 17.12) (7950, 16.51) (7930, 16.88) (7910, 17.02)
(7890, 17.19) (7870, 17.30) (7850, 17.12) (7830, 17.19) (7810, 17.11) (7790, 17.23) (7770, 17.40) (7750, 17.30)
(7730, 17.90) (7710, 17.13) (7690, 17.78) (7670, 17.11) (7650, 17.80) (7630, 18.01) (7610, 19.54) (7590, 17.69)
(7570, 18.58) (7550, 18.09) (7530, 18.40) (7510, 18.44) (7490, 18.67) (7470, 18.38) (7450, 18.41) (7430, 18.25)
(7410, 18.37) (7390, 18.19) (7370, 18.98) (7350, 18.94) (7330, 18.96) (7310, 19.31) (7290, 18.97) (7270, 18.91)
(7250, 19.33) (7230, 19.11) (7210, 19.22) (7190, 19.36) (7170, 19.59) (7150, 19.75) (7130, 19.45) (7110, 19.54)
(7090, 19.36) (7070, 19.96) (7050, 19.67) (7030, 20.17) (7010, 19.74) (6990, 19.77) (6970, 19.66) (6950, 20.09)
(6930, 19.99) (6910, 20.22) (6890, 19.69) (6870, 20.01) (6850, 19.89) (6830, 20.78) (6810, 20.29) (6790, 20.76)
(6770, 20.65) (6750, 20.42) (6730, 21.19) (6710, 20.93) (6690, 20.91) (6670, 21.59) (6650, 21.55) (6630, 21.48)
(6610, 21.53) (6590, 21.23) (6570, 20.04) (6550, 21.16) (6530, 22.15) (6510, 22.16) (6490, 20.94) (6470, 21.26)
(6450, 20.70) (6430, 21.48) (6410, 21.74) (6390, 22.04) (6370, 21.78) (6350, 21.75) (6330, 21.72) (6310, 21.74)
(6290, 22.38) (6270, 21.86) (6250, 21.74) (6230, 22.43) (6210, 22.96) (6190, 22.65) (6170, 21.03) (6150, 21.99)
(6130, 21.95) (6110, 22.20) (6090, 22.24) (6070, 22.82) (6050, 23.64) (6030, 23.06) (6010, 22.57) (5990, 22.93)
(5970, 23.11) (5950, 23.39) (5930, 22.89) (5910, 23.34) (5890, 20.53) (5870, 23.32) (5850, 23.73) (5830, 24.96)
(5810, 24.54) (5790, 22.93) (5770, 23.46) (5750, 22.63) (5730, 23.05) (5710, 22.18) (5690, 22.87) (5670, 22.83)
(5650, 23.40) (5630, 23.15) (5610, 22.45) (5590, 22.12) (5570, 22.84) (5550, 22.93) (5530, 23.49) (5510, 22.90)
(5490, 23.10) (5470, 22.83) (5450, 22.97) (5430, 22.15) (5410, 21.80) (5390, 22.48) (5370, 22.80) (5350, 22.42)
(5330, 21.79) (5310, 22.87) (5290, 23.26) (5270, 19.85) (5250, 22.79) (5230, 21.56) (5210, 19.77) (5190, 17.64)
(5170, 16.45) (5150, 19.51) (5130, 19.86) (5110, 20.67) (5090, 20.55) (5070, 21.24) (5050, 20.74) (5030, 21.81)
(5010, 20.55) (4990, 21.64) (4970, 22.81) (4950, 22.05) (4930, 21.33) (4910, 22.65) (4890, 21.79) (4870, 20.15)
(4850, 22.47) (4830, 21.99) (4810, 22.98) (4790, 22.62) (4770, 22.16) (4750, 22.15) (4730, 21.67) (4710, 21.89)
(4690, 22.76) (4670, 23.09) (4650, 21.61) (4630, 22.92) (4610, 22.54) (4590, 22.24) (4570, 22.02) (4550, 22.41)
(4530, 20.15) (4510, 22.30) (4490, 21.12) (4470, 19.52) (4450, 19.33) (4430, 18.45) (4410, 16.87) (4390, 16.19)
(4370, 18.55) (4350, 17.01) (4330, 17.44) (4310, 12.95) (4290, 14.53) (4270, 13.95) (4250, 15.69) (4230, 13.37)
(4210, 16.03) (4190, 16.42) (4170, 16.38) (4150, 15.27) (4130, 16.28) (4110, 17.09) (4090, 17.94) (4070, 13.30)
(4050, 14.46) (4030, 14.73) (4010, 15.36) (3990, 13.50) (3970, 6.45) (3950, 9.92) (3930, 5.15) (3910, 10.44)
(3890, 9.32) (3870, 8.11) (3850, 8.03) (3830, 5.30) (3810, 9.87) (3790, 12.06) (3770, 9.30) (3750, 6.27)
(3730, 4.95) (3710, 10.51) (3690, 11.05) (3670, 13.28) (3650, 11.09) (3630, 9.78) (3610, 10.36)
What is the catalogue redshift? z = 0.00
